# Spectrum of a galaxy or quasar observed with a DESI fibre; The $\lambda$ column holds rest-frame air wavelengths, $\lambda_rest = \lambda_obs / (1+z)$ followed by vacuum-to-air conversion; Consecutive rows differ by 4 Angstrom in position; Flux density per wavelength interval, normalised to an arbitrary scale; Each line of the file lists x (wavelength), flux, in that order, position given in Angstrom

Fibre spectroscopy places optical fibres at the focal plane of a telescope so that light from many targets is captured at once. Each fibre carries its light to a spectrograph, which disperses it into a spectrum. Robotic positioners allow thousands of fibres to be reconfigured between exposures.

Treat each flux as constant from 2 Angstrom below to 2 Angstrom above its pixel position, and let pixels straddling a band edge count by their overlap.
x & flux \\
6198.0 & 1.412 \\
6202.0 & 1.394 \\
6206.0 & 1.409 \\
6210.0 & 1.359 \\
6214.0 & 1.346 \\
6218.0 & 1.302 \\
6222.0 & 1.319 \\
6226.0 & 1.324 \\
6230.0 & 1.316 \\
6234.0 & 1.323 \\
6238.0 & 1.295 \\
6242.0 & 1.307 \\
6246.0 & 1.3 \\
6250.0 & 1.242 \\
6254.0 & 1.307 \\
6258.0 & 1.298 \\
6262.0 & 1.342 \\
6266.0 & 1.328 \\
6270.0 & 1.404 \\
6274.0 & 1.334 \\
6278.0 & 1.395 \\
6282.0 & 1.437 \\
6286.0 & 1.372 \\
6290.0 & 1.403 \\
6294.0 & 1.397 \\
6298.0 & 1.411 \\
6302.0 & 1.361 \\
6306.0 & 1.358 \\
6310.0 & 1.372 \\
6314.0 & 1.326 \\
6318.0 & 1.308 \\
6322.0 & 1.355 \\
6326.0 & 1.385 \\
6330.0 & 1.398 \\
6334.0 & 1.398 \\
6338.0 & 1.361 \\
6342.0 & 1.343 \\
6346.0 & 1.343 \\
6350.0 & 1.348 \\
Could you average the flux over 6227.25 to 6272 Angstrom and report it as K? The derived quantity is 1.31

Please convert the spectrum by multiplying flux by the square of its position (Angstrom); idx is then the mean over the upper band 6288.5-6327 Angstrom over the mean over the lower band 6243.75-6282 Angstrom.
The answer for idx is 1.04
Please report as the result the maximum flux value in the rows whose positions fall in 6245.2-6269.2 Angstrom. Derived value 1.342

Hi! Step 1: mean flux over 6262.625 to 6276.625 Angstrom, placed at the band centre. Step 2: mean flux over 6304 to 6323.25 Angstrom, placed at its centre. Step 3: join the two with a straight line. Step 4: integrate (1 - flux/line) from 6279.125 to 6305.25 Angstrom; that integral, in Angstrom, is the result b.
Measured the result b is -0.9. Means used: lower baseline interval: 1.36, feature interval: 1.39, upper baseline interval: 1.34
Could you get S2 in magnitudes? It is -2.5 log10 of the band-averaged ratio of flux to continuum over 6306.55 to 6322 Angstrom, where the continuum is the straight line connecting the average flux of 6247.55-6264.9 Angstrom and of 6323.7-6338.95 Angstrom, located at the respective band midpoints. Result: 0.02 mag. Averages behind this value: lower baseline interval 1.3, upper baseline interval 1.39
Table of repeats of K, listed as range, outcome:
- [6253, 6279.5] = 1.34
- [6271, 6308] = 1.39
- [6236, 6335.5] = 1.35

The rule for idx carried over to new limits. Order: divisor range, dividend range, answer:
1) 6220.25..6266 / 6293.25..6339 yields 1.07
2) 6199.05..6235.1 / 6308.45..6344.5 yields 1.05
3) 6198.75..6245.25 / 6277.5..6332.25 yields 1.06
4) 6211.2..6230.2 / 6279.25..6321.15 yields 1.07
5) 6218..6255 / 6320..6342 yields 1.09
